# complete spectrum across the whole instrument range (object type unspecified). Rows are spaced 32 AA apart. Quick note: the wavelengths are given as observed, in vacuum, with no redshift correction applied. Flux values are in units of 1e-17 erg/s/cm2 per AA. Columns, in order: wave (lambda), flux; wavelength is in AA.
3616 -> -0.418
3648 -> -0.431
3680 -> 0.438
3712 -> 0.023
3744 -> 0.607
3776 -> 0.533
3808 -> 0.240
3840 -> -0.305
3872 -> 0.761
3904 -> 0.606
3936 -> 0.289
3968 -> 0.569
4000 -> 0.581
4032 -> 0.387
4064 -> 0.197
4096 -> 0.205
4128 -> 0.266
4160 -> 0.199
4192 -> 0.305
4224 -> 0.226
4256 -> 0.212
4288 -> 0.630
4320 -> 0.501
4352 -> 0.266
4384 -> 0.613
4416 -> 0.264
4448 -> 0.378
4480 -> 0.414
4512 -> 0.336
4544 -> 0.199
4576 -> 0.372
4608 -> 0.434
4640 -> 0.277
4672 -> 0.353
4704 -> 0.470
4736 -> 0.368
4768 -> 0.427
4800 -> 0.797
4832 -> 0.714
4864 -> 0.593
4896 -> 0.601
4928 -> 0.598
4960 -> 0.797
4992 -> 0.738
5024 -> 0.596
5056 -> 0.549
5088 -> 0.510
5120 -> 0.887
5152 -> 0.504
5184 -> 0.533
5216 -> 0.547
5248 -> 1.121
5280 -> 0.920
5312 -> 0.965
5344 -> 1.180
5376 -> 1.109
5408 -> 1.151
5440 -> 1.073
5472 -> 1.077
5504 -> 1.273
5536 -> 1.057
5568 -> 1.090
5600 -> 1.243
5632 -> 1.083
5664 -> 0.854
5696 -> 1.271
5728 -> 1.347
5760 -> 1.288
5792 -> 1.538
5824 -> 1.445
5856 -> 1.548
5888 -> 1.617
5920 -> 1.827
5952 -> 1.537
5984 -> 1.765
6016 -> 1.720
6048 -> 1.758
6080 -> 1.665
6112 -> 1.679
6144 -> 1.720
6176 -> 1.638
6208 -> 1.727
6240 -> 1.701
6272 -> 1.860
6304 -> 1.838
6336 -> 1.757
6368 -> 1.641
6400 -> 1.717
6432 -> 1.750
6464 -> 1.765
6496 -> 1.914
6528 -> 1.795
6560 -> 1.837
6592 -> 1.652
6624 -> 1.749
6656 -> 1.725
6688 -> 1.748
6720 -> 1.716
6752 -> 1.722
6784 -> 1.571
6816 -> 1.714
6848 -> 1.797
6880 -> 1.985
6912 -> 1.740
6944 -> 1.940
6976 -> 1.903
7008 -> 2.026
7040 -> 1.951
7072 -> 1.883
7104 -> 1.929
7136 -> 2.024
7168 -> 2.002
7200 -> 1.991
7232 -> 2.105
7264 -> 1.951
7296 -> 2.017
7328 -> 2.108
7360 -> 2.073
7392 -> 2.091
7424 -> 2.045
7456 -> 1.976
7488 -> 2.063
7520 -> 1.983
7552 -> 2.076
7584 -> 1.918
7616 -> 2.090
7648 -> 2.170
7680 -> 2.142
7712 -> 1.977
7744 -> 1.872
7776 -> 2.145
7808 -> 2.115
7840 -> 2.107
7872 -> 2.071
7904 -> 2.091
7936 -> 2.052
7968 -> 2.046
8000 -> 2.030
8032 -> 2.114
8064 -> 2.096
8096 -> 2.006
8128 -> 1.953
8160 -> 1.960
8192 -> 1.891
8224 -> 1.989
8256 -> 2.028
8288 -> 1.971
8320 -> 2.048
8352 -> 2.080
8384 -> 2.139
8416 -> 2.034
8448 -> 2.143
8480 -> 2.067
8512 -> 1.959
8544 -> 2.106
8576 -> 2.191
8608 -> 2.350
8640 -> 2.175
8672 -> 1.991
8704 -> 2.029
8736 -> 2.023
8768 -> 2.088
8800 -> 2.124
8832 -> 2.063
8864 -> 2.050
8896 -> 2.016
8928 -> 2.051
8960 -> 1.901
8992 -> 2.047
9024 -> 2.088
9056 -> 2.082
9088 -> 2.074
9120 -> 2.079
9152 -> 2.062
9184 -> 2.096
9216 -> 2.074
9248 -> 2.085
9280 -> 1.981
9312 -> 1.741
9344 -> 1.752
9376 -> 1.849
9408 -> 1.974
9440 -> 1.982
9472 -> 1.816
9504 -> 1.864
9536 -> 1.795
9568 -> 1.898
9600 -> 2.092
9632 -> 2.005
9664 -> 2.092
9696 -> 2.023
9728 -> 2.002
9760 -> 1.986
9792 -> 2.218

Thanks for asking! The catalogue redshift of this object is 0.31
